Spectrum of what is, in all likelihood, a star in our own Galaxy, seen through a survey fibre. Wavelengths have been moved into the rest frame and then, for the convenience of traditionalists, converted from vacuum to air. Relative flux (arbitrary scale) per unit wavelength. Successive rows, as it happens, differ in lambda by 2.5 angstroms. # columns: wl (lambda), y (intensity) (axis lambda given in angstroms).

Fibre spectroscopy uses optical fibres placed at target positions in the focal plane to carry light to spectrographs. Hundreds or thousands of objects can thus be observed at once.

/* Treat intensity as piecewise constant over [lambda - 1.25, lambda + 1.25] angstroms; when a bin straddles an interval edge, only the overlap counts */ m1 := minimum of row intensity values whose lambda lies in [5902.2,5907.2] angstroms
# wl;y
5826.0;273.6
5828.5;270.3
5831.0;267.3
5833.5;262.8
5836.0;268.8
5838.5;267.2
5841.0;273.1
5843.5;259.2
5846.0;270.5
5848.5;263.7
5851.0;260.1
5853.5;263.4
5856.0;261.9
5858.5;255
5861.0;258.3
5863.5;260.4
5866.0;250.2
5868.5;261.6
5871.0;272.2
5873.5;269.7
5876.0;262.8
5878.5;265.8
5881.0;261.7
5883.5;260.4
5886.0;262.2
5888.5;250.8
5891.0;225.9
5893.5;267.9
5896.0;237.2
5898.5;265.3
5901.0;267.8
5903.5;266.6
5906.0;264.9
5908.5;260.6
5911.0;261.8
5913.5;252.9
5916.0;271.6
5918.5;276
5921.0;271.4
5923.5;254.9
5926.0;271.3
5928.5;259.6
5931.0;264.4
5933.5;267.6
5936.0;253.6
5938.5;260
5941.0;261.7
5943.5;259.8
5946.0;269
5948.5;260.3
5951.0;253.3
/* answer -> 264.9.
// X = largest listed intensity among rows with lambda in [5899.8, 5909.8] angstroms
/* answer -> 267.8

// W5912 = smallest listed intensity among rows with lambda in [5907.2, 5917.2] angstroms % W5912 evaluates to 252.9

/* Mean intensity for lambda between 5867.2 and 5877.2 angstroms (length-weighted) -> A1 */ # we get 267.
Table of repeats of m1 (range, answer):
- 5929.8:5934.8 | 264.4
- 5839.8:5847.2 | 259.2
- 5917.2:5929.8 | 254.9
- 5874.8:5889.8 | 250.8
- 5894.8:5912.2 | 237.2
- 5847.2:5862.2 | 255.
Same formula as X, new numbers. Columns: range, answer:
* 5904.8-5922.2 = 276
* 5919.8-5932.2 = 271.4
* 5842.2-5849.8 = 270.5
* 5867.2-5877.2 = 272.2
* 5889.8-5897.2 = 267.9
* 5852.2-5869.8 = 263.4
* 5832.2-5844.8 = 273.1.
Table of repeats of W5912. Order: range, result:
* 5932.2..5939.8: 253.6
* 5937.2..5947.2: 259.8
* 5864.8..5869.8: 250.2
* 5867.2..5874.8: 261.6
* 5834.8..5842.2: 267.2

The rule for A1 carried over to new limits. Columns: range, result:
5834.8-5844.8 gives 267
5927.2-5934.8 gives 264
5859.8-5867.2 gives 256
